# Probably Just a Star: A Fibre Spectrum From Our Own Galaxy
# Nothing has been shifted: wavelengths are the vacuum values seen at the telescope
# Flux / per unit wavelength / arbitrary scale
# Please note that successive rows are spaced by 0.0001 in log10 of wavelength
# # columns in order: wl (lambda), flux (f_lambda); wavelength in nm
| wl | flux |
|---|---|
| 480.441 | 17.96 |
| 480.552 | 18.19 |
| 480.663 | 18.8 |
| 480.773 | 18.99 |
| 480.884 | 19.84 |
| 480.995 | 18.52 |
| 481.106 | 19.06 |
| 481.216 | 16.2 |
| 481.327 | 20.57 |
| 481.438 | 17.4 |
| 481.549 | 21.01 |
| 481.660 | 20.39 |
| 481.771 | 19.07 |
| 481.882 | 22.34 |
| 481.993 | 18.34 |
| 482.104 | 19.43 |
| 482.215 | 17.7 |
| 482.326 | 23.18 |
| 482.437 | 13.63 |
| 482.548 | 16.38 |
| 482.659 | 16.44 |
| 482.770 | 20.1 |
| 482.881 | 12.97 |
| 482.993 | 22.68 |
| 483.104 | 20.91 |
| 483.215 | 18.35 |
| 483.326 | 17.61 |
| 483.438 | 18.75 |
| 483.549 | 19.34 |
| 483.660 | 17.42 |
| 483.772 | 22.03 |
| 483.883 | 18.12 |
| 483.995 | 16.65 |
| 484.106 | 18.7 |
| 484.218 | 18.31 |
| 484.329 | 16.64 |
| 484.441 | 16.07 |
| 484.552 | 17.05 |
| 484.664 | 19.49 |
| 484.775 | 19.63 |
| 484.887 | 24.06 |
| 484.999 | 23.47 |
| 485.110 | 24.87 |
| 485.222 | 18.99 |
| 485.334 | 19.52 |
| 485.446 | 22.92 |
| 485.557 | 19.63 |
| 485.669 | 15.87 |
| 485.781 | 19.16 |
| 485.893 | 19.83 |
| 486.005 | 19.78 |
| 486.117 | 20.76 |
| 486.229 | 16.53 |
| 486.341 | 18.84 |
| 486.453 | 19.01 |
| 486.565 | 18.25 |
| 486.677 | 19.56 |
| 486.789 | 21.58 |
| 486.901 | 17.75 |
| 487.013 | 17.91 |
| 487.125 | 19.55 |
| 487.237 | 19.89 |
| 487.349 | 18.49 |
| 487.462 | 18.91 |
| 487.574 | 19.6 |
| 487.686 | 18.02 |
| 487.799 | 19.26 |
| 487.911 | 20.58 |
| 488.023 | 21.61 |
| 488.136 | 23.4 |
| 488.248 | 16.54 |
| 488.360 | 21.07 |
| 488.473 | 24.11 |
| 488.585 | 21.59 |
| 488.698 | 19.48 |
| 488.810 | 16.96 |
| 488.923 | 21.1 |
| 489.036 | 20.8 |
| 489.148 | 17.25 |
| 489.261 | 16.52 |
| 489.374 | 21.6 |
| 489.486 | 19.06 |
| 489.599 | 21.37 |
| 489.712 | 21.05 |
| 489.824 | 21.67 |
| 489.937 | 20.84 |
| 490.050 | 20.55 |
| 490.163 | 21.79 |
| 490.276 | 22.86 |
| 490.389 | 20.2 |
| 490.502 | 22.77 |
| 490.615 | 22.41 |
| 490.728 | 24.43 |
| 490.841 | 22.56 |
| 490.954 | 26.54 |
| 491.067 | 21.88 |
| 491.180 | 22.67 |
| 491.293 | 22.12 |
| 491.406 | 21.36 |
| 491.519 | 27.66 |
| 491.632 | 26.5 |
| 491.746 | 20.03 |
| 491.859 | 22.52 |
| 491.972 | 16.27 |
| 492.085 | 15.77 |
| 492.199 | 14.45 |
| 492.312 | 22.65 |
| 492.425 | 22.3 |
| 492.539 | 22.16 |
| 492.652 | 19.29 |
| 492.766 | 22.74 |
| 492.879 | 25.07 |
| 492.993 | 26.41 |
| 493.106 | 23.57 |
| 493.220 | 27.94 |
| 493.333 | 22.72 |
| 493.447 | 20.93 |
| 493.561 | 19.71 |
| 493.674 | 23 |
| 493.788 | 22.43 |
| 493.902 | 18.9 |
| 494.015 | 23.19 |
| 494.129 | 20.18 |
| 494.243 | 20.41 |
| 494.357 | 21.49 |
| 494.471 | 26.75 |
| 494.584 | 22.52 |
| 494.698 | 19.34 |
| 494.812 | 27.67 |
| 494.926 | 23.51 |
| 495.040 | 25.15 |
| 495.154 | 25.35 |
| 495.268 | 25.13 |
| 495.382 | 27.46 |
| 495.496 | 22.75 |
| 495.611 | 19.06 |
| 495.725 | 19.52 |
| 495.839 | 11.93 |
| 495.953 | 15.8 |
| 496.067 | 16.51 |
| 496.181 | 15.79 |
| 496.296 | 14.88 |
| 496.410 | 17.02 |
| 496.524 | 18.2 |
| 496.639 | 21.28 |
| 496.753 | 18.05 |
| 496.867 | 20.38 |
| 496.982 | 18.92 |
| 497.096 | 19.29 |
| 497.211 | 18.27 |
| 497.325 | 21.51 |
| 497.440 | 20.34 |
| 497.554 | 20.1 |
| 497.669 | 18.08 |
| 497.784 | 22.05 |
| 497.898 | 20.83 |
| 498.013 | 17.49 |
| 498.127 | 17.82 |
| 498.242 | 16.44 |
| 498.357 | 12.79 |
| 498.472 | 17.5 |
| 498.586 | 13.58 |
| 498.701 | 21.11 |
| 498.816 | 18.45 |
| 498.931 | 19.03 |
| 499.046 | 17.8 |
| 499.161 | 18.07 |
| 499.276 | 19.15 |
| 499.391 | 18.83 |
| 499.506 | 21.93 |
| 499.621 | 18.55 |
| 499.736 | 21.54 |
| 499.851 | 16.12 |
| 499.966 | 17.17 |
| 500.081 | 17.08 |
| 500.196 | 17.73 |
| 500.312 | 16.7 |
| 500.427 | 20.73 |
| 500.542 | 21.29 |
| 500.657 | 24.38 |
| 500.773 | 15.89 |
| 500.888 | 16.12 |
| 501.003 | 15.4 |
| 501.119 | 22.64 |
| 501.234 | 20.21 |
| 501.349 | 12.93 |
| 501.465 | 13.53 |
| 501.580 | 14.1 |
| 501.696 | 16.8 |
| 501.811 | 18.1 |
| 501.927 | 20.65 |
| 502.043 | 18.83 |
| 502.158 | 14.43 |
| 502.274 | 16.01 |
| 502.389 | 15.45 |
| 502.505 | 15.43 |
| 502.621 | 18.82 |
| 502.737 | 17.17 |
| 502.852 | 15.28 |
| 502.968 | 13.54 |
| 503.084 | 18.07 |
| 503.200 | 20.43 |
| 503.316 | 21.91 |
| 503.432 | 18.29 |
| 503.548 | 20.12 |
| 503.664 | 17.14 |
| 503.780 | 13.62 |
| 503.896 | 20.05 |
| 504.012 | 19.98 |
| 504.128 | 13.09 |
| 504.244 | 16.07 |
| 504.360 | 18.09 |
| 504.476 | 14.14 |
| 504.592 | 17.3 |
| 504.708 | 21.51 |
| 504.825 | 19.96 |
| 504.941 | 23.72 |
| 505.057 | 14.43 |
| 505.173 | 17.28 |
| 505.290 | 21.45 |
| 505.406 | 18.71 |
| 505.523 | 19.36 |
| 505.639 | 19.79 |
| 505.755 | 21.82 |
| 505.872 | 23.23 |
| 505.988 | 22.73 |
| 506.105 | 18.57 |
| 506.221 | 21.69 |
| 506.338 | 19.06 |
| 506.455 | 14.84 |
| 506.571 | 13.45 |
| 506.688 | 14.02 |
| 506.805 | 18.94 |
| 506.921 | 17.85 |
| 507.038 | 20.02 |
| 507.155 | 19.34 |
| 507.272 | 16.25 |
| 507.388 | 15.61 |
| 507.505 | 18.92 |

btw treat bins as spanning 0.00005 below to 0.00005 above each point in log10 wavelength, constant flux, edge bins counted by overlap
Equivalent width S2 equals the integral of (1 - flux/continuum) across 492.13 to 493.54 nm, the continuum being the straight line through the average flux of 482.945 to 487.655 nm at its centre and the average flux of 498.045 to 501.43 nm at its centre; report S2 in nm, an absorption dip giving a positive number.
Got -0.28 nm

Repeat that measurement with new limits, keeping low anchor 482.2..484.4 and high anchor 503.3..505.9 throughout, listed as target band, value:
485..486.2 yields -0.123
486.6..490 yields -0.282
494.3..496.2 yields -0.323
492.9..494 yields -0.267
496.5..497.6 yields -0.069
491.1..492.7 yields -0.236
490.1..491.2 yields -0.262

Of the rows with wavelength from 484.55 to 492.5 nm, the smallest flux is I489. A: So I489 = 14.45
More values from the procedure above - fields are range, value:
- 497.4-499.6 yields 12.79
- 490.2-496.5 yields 11.93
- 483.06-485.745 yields 15.87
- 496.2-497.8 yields 14.88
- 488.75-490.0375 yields 16.52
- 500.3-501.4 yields 12.93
